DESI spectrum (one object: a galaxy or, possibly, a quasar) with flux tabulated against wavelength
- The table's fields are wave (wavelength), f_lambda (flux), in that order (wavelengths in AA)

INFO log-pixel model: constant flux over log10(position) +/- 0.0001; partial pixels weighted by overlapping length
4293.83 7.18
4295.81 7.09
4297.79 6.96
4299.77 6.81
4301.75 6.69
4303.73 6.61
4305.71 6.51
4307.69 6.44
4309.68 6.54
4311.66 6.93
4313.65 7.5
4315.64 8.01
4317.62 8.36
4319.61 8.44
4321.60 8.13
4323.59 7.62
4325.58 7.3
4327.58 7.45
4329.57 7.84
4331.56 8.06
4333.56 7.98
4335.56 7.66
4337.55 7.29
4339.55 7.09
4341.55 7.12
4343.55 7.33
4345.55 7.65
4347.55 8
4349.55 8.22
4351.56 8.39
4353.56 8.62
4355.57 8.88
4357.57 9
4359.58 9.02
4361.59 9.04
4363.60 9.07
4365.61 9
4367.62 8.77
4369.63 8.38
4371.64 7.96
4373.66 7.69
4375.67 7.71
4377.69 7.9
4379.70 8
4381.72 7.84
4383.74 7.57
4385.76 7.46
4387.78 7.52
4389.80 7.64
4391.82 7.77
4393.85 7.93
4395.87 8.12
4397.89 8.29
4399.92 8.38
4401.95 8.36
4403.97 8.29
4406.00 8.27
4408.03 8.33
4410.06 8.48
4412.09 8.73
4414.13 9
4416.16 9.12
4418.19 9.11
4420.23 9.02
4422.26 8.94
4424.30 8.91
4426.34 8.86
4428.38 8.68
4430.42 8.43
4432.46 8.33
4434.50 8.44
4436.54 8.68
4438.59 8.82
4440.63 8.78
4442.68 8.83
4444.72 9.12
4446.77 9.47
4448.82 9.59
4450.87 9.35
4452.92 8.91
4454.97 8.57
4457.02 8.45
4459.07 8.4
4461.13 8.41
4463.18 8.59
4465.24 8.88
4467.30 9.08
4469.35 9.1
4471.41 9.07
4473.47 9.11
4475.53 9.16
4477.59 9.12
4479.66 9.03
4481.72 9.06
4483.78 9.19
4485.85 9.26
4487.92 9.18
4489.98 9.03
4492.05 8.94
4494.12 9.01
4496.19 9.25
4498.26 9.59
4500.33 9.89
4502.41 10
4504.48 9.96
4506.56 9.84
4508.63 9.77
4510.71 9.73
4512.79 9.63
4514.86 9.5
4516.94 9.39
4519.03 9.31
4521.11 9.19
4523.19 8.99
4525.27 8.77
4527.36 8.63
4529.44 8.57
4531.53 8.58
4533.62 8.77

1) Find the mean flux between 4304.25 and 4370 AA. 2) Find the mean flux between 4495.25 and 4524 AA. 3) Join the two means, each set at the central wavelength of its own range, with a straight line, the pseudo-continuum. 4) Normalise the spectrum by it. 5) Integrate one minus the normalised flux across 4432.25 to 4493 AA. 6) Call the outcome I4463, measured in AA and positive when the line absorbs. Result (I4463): 1.2 AA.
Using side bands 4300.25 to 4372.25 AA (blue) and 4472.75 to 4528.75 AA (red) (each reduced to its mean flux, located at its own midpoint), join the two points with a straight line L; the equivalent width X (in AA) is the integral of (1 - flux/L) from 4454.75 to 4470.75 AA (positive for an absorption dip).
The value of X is 0.5 AA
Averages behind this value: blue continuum 7.85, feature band 8.7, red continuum 9.31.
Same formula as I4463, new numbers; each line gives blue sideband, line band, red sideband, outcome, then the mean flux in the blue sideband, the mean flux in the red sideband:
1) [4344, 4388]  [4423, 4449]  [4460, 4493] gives -0.2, 8.26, 9.01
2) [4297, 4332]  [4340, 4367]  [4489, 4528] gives -2.2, 7.34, 9.4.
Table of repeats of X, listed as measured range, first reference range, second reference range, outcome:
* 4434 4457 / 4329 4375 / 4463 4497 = -0.3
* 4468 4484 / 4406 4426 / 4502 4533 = 0.0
